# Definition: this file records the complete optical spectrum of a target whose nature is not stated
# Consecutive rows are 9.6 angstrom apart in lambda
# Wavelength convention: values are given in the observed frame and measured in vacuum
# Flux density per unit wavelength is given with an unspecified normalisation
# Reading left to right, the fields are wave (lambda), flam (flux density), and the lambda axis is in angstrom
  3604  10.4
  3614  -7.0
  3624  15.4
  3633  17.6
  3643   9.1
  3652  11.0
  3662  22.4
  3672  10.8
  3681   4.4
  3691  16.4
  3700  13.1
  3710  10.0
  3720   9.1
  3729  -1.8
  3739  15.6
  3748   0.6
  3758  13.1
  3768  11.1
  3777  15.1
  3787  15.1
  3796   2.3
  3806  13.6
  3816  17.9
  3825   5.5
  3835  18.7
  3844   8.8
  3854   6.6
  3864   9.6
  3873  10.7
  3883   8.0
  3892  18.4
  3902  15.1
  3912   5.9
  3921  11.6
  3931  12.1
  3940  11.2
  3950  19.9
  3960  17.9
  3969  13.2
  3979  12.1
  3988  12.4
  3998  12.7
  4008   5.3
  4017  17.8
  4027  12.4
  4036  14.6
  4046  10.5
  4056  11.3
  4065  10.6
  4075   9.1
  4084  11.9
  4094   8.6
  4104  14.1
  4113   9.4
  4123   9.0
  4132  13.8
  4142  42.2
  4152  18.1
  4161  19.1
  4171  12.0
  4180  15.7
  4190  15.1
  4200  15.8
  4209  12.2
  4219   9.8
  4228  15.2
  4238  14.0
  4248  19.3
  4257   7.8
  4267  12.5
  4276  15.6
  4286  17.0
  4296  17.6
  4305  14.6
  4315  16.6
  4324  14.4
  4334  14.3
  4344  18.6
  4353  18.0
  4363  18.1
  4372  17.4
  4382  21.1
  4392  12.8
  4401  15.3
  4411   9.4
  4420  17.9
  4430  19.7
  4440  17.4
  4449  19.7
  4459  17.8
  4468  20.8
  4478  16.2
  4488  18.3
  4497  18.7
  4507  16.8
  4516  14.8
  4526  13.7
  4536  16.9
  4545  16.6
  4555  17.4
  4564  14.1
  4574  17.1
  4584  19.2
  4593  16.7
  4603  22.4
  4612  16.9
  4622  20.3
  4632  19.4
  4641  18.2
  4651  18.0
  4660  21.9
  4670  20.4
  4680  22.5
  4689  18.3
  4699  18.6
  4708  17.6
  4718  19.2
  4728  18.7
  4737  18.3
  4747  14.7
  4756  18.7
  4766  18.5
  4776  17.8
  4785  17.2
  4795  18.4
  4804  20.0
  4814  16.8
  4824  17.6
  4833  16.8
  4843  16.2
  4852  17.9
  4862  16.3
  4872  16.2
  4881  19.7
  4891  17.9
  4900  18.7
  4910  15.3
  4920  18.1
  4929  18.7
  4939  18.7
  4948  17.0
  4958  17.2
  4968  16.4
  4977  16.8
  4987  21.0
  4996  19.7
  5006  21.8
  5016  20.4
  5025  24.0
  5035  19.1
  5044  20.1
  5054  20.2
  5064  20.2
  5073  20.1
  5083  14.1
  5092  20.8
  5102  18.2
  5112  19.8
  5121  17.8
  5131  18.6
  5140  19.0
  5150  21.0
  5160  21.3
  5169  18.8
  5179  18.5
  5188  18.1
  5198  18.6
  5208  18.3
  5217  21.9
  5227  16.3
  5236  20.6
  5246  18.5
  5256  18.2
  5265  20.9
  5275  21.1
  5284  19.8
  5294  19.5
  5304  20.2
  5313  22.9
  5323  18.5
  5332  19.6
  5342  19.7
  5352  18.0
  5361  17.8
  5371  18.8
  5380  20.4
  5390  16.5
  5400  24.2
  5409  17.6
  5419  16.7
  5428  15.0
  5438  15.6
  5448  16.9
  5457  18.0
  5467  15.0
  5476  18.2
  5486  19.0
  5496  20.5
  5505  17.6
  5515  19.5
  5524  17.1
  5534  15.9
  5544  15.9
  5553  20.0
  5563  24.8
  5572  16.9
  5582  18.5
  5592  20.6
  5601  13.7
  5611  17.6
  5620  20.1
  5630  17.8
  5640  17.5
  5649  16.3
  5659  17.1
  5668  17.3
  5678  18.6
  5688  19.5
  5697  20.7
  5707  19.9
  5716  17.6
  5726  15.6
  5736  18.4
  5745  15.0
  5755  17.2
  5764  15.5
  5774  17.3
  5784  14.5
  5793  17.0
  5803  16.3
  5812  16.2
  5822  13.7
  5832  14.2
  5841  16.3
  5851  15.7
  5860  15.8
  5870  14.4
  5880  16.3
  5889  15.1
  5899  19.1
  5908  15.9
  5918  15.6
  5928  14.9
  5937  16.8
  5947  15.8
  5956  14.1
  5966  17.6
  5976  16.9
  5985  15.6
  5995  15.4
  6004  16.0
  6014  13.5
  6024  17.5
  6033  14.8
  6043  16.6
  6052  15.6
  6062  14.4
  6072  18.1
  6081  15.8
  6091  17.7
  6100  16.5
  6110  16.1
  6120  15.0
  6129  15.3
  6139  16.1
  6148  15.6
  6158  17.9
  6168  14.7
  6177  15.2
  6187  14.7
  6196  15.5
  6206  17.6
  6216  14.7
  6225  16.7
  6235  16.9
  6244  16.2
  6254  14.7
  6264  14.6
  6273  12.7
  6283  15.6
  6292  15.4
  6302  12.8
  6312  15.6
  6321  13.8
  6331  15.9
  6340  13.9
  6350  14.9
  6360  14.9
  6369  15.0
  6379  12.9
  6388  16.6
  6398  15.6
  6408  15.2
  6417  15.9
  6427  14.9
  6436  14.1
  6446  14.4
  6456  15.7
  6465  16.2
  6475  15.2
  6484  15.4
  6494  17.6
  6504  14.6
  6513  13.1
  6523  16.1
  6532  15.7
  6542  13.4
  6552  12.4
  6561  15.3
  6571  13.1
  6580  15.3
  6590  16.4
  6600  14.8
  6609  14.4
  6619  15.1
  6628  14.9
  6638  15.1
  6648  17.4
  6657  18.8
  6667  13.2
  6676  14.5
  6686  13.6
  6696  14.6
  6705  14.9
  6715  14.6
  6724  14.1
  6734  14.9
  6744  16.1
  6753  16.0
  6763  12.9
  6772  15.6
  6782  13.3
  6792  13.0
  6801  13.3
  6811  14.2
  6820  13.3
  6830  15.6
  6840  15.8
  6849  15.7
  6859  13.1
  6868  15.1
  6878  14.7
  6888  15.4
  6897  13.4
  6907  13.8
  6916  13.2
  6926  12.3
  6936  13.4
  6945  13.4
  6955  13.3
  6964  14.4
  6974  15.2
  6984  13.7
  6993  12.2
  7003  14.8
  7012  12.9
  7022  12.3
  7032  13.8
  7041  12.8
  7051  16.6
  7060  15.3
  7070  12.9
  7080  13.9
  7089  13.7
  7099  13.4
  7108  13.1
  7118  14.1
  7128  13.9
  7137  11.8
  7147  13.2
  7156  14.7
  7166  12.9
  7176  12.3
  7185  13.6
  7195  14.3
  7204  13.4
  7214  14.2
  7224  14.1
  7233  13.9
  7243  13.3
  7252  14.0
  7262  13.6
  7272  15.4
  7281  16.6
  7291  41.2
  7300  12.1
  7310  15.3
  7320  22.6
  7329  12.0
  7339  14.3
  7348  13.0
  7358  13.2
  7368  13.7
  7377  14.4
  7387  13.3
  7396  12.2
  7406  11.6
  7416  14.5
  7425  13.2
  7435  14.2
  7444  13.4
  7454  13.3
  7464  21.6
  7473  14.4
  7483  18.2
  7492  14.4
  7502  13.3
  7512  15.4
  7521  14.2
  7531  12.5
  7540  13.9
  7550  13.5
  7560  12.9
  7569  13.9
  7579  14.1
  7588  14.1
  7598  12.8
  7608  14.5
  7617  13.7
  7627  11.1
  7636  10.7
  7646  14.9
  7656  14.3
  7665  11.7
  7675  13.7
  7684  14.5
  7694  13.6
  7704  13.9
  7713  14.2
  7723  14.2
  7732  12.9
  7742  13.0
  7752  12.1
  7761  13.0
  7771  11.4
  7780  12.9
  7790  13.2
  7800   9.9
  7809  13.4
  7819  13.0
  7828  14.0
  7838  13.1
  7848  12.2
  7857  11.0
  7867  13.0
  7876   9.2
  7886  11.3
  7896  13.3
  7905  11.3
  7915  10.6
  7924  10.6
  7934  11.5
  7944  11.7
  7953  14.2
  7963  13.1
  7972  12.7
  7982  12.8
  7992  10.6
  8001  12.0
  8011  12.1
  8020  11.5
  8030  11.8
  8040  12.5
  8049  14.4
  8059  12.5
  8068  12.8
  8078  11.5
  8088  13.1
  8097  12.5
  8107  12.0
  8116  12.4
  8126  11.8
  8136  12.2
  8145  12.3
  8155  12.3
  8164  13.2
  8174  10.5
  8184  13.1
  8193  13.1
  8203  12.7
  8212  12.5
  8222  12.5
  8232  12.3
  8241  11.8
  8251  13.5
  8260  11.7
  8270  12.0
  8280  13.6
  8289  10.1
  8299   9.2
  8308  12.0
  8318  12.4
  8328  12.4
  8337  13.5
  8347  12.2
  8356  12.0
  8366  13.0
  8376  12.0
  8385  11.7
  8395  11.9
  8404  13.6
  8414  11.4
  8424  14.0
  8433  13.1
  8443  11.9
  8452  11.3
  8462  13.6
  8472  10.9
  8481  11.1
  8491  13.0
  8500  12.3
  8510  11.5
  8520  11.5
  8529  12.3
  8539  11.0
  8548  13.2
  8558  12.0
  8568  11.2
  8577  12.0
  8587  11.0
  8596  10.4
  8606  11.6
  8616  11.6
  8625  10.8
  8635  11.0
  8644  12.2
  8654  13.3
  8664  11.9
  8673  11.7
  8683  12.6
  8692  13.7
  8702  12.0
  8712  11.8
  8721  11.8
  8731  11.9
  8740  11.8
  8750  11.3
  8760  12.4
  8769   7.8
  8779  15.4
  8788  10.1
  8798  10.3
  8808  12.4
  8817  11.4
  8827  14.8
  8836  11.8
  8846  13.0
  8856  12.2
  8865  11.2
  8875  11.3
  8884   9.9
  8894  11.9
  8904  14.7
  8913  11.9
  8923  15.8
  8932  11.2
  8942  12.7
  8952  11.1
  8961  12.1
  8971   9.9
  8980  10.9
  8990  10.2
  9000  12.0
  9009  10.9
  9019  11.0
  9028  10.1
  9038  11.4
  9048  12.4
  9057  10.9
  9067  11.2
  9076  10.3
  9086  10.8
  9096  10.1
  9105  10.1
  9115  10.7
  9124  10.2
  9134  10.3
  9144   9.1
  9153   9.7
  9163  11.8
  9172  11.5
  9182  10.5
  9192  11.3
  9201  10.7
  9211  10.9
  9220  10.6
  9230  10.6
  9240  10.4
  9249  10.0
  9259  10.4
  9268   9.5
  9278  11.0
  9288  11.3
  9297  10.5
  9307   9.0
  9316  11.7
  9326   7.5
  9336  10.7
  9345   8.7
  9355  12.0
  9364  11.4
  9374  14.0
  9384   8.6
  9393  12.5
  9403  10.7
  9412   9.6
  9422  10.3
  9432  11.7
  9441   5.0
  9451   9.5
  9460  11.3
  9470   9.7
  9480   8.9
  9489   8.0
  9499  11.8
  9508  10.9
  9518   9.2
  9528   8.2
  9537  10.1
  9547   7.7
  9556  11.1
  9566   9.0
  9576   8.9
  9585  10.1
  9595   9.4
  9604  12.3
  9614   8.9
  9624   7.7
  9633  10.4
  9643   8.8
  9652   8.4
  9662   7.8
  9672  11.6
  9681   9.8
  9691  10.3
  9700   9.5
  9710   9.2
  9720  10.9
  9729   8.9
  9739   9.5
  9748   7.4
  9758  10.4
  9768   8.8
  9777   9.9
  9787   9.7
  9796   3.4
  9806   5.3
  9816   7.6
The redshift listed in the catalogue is 0.111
